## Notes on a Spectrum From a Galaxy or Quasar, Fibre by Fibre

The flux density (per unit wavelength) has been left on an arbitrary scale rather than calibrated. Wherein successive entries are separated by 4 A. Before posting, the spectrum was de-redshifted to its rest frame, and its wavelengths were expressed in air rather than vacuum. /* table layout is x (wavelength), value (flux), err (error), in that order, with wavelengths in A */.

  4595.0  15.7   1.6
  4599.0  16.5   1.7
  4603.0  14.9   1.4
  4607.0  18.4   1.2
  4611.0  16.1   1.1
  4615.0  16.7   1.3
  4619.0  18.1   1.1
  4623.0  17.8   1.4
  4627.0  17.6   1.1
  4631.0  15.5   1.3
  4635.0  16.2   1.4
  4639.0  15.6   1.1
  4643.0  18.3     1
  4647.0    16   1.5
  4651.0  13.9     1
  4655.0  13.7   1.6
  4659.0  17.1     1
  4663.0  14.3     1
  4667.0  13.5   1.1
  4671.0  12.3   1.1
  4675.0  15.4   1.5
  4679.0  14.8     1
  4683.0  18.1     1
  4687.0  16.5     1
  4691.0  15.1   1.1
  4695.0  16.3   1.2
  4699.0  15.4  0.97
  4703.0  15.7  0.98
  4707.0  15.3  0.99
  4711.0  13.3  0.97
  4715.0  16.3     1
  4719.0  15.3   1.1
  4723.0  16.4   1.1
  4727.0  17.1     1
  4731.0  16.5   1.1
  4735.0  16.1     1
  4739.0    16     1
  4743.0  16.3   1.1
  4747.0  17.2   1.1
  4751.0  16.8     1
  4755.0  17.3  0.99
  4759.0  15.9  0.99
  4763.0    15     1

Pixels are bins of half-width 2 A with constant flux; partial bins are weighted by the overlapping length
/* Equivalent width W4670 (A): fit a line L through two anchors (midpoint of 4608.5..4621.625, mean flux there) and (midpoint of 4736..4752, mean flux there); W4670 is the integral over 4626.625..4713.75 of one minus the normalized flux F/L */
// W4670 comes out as 7.3 A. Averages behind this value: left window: 17.1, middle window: 15.4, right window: 16.5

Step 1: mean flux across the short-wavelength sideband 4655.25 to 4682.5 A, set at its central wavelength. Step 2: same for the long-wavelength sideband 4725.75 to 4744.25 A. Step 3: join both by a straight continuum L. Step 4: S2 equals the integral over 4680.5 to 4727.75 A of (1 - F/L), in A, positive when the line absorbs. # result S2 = -0.83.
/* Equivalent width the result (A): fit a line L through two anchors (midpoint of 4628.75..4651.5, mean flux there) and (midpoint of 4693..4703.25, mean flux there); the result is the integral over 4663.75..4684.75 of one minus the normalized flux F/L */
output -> 1.5 A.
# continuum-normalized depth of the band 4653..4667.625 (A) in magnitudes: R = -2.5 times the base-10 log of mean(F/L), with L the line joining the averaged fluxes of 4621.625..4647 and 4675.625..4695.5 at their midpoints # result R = 0.12 mag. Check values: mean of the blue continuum 16.7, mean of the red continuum 16.1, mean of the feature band 14.8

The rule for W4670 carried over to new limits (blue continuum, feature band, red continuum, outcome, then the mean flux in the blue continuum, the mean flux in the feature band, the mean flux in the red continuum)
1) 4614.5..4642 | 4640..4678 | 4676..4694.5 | 3.4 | 16.8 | 15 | 16.1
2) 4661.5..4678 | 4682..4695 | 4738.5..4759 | -1.6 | 13.9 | 16.4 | 16.7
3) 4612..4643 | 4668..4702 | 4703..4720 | 0.5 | 16.9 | 15.4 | 15.1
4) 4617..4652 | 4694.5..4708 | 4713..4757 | 0.7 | 16.6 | 15.6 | 16.5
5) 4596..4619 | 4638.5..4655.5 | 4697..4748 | 0.8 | 16.6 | 15.6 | 15.9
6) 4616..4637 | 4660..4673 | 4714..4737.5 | 2.4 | 17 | 13.7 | 16.3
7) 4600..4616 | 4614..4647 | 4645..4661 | -2.3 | 16.5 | 16.9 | 15.2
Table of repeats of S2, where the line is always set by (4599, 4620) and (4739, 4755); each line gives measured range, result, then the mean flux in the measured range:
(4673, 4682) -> 0.7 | 15.4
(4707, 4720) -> 1.4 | 15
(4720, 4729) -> 0.1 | 16.6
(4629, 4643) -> 0.5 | 16.1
